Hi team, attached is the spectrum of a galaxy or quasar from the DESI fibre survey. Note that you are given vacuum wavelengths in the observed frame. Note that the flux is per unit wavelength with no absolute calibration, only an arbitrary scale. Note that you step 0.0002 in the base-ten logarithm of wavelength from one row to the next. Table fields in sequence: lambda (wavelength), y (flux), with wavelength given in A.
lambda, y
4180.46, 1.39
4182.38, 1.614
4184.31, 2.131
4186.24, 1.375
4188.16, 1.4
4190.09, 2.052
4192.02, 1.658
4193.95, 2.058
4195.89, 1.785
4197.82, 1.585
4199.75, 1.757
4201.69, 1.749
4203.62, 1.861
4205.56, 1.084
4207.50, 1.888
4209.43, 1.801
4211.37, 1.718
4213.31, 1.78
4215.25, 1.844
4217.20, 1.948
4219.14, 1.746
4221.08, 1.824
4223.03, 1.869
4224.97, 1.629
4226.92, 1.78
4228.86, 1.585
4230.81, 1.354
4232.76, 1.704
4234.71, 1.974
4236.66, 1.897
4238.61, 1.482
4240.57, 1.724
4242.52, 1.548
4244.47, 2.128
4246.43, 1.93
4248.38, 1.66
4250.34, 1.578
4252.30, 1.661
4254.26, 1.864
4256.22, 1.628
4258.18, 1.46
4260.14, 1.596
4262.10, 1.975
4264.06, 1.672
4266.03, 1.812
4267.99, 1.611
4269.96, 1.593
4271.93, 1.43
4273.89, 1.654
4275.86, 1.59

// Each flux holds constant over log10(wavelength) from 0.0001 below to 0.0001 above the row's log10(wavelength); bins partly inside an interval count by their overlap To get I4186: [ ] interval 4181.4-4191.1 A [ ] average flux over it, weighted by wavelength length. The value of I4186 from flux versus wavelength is 1.71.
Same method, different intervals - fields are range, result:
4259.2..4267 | 1.76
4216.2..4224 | 1.85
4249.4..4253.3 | 1.62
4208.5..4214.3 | 1.77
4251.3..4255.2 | 1.76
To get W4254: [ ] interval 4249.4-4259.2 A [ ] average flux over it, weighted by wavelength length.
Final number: 1.64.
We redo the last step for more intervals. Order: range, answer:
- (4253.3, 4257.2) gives 1.75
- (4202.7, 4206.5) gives 1.47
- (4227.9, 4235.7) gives 1.65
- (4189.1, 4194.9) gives 1.92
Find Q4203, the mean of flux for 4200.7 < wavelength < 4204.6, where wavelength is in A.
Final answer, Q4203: 1.8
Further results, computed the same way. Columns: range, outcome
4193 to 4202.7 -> 1.79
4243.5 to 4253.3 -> 1.79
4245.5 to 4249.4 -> 1.79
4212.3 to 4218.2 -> 1.85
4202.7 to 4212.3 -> 1.67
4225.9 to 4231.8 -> 1.57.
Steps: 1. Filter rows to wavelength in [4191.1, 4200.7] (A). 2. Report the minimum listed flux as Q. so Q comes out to 1.585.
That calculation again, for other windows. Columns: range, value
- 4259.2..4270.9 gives 1.593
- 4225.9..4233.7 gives 1.354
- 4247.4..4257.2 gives 1.578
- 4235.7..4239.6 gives 1.482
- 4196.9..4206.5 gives 1.084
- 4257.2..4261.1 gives 1.46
